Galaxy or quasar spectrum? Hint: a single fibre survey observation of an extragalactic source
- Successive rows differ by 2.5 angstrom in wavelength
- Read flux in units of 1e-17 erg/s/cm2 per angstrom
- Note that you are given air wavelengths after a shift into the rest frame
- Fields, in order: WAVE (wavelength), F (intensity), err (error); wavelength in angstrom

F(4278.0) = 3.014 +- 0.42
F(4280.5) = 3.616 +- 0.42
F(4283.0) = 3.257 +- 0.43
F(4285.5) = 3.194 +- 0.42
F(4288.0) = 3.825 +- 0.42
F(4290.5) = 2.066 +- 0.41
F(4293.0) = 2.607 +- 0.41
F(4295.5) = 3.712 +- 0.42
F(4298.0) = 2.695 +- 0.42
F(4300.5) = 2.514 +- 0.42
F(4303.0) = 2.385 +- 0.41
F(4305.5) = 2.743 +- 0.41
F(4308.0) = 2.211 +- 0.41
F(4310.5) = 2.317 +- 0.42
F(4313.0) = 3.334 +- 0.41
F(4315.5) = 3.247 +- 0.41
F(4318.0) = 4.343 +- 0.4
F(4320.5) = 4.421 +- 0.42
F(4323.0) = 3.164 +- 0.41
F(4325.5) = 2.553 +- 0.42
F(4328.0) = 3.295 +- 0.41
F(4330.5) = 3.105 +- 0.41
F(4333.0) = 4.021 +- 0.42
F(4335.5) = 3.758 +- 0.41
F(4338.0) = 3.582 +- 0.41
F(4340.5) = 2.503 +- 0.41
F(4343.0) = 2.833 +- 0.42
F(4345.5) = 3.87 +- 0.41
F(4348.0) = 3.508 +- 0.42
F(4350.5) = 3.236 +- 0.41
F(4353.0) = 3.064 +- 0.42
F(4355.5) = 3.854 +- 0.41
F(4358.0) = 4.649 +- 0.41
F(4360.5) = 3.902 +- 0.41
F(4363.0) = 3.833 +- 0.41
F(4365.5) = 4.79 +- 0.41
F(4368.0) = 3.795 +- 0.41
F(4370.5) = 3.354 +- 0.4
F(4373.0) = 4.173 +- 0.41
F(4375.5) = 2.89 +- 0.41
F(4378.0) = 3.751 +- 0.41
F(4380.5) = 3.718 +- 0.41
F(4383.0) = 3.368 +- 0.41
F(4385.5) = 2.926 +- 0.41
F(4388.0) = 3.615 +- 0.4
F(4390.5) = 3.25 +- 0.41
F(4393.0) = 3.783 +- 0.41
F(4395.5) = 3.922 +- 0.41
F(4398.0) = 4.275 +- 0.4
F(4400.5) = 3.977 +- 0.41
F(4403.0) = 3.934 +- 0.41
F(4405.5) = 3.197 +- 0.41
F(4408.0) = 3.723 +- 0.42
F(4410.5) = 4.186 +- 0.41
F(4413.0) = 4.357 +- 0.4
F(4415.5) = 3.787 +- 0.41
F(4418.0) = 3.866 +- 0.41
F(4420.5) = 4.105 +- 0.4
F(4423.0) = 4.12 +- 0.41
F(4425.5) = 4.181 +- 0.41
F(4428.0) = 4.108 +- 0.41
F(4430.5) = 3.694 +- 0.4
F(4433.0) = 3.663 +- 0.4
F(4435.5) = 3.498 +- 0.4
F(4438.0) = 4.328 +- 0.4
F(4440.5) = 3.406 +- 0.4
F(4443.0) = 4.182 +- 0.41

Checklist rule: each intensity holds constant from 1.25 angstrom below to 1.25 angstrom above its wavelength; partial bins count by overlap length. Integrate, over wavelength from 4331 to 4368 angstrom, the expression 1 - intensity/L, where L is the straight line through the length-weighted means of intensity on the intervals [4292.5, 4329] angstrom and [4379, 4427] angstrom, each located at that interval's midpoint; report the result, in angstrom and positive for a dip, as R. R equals -3.3 angstrom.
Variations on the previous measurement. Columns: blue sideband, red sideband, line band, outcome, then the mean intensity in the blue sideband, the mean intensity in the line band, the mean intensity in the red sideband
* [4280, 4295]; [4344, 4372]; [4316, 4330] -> -0.3 angstrom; 3.1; 3.51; 3.8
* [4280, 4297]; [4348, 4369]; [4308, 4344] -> 2.6 angstrom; 3.16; 3.28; 3.87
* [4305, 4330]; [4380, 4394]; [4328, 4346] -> -0.6 angstrom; 3.17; 3.36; 3.42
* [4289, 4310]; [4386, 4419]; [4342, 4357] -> -1.0 angstrom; 2.62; 3.42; 3.82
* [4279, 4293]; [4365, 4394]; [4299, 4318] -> 2.7 angstrom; 3.14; 2.79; 3.59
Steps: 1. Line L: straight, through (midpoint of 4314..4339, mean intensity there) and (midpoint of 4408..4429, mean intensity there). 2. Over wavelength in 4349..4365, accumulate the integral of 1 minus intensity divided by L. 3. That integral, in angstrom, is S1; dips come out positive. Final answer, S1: -0.3 angstrom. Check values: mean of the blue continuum 3.55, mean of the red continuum 4.07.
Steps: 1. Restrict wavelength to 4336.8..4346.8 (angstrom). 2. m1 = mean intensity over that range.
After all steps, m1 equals 3.2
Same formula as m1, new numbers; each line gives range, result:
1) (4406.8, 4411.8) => 3.96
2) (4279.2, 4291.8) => 3.19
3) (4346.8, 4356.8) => 3.42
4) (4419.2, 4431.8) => 4.04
